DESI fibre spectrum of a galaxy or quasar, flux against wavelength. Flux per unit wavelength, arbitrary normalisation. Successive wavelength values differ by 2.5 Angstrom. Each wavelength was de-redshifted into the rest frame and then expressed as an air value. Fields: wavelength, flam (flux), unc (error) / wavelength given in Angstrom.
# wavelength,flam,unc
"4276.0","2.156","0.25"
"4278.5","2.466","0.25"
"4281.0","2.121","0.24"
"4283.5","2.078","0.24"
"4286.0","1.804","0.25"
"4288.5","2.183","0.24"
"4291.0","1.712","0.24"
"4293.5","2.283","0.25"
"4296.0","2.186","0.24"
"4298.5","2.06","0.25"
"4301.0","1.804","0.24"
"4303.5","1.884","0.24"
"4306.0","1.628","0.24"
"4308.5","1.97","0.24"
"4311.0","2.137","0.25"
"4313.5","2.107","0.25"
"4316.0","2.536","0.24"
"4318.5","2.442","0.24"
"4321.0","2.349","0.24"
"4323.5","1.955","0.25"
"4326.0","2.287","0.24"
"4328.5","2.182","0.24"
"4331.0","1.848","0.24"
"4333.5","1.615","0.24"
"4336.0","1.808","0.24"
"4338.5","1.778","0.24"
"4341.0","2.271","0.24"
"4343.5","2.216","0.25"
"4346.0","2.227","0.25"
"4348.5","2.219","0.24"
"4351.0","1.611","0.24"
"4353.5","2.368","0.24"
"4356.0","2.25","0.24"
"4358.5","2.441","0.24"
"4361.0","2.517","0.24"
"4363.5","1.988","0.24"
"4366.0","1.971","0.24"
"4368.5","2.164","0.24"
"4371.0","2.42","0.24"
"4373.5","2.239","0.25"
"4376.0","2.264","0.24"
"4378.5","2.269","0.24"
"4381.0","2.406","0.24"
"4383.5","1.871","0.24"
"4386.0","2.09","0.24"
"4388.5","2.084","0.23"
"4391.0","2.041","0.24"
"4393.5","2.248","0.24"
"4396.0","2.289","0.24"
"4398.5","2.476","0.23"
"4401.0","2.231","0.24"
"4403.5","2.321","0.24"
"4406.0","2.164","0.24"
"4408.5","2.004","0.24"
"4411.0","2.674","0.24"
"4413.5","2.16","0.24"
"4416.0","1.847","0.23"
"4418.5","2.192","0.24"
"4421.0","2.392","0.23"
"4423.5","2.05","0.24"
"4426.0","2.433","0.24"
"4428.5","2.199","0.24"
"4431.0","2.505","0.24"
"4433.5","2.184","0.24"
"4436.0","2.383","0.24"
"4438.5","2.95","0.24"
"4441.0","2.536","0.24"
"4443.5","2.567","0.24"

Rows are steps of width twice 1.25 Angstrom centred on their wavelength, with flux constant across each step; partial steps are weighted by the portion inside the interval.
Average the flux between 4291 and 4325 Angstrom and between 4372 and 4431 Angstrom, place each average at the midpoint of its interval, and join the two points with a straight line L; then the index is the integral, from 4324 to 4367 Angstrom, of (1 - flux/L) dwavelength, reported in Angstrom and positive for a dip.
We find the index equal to 1.0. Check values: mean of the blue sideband 2.09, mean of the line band 2.09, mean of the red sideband 2.22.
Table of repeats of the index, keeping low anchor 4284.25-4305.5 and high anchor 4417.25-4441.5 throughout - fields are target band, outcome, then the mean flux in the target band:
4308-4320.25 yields -1.3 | 2.26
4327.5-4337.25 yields 1.1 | 1.86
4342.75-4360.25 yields -0.4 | 2.2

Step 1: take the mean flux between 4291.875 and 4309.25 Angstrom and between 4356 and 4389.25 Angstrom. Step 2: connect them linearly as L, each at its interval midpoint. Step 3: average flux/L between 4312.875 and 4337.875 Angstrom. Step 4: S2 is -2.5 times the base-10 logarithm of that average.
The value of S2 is -0.03 mag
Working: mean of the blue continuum 1.97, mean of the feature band 2.1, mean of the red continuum 2.21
